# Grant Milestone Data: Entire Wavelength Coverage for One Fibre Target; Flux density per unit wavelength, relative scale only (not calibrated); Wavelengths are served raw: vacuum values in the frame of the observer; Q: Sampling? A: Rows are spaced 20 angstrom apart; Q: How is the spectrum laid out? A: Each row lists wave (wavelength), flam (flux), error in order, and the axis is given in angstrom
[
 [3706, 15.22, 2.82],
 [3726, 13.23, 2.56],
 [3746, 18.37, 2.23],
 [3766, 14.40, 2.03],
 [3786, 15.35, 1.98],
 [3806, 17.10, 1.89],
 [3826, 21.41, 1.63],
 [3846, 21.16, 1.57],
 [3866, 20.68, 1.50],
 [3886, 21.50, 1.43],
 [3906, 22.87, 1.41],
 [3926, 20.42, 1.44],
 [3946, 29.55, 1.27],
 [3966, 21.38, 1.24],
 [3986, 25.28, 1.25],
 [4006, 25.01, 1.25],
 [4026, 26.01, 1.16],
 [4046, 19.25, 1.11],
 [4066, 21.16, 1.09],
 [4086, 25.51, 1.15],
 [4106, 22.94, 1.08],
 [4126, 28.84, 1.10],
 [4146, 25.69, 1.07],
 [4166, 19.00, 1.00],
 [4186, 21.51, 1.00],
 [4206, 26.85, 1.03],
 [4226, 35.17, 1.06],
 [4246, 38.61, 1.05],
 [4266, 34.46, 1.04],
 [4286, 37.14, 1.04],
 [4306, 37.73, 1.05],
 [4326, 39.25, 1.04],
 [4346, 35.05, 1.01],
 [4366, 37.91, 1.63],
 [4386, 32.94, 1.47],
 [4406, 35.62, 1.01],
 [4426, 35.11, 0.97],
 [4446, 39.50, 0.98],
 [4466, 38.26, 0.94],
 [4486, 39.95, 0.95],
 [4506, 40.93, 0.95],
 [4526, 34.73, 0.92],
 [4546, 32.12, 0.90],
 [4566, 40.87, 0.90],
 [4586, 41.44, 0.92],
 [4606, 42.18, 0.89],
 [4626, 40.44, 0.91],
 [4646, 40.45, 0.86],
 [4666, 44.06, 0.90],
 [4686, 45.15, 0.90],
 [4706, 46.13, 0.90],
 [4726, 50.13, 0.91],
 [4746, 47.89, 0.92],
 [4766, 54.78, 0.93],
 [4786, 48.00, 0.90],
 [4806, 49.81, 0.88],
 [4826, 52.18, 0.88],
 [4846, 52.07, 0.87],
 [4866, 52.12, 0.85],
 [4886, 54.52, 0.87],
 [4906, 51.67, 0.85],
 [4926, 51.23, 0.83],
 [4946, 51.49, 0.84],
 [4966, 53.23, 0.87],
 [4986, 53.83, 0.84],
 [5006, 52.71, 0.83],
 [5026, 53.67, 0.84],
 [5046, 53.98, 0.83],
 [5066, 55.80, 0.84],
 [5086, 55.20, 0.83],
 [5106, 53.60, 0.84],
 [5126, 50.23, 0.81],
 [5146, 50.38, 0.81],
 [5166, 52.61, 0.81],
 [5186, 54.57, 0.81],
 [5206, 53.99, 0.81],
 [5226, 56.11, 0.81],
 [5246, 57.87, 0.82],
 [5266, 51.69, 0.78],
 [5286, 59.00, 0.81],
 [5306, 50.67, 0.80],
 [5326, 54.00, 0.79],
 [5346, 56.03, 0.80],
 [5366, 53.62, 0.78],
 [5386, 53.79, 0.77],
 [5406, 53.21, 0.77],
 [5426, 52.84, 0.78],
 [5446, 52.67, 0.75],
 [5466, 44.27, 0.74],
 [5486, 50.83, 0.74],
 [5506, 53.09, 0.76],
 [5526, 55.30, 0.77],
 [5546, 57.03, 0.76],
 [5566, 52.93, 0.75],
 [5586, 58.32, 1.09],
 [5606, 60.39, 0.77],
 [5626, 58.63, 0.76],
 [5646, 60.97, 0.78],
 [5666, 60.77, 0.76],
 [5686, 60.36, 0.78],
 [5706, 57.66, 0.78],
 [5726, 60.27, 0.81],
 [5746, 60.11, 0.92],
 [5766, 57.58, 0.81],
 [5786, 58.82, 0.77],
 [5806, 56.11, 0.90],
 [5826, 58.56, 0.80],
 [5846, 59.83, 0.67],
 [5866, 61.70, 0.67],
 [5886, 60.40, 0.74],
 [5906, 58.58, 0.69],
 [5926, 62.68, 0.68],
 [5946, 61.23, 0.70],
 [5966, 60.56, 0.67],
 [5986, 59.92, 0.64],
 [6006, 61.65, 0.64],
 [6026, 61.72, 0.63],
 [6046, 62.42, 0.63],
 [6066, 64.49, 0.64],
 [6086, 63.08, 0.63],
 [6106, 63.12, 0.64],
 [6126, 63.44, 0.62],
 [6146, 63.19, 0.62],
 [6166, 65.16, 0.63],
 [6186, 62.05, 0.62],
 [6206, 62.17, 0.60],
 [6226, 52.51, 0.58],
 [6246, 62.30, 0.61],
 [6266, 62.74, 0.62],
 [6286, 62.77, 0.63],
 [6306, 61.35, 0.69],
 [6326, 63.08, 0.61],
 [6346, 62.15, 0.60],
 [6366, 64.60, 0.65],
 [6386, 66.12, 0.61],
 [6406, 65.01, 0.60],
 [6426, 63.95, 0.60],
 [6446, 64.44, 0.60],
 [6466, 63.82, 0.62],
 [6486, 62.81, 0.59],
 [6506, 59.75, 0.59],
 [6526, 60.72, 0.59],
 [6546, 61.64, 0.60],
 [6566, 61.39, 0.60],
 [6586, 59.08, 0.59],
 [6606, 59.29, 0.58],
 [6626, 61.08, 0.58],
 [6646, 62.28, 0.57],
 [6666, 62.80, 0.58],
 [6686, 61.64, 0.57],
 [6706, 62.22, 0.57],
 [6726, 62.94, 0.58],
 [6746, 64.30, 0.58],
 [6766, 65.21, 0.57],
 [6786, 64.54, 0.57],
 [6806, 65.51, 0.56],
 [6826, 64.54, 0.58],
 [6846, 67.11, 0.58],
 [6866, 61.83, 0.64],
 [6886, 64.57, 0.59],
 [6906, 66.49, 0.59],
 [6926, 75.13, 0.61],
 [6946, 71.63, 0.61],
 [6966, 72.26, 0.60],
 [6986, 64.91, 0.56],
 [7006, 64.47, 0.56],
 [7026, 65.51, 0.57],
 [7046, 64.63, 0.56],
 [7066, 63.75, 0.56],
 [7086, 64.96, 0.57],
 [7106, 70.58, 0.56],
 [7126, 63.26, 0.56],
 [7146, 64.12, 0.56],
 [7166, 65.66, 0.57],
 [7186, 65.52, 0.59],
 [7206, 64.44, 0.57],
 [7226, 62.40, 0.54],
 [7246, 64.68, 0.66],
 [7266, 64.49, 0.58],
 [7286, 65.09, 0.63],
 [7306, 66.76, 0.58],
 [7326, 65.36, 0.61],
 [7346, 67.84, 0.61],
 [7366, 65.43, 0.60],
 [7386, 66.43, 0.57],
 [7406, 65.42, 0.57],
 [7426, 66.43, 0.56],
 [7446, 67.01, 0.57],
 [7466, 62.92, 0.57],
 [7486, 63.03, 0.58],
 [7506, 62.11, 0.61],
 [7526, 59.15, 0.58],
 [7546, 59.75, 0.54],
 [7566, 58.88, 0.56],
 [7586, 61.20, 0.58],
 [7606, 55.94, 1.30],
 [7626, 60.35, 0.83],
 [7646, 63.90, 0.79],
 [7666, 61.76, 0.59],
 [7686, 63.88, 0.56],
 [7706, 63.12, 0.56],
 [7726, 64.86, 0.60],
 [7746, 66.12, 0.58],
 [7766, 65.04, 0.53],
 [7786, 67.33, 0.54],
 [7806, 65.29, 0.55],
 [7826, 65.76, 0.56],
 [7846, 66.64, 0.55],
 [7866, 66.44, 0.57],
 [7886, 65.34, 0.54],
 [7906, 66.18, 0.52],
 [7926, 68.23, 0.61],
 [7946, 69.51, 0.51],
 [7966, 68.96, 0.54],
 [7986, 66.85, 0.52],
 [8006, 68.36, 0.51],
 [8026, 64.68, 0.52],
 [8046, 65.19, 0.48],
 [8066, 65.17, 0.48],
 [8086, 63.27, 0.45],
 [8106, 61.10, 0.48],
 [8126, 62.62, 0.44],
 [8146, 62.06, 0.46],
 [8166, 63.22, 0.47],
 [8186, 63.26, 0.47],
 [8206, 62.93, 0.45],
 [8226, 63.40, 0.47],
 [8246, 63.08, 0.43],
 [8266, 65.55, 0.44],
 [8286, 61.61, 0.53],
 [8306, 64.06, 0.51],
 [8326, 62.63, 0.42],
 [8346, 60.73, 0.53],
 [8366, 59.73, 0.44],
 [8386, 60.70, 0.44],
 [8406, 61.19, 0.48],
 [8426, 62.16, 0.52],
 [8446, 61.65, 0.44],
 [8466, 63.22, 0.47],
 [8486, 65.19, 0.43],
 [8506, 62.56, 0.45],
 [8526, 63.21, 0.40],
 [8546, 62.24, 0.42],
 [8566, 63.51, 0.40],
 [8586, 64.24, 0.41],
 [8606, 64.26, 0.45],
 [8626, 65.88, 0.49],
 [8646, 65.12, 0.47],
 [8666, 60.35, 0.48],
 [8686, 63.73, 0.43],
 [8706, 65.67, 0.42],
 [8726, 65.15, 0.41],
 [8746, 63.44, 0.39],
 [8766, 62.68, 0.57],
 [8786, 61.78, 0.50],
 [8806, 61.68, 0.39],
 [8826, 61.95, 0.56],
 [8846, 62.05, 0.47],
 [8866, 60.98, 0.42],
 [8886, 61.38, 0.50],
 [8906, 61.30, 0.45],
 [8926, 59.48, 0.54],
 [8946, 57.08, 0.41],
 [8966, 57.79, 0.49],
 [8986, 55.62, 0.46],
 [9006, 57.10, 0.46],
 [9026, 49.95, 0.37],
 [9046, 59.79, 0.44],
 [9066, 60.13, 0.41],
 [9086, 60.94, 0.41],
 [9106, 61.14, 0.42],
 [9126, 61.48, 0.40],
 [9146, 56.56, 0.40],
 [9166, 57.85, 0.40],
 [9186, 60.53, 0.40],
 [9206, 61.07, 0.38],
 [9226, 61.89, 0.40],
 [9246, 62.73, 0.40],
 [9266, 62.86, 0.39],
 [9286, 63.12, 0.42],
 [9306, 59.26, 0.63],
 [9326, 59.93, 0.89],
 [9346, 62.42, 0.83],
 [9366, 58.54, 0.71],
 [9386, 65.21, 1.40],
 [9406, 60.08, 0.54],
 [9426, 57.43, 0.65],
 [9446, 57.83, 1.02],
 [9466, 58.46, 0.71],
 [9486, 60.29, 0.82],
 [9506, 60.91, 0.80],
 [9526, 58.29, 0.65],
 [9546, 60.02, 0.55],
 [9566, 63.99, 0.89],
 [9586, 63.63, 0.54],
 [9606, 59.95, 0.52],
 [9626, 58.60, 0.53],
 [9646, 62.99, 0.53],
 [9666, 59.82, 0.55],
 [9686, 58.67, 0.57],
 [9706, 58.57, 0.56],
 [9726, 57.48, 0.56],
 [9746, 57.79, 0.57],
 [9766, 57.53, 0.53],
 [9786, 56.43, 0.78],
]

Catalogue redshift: 0.056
